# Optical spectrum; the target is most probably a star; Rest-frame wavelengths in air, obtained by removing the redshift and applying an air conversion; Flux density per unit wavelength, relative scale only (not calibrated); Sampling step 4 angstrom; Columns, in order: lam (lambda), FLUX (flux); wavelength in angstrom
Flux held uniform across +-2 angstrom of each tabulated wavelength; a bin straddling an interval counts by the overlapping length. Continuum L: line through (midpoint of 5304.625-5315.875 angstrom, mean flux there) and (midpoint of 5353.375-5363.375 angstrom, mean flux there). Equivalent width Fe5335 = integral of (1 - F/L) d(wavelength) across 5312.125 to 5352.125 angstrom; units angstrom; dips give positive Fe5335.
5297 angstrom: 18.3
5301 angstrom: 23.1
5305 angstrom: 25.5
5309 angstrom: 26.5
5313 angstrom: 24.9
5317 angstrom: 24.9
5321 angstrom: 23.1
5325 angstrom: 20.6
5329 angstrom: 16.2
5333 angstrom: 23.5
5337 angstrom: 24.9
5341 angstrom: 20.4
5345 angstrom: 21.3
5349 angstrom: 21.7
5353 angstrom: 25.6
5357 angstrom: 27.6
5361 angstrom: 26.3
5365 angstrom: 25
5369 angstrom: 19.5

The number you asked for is 6.0 angstrom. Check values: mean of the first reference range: 25.6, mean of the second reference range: 26.7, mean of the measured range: 22.2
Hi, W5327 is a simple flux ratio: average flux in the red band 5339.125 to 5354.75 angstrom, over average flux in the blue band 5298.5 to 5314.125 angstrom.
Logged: 0.90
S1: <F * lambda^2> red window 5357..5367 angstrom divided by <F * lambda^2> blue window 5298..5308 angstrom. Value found 1.1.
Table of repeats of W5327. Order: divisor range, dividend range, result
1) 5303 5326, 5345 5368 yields 1.01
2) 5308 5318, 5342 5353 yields 0.87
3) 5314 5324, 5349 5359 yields 1.08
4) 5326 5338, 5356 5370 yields 1.17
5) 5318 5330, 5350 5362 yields 1.26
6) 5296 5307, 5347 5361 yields 1.11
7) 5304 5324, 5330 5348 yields 0.89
